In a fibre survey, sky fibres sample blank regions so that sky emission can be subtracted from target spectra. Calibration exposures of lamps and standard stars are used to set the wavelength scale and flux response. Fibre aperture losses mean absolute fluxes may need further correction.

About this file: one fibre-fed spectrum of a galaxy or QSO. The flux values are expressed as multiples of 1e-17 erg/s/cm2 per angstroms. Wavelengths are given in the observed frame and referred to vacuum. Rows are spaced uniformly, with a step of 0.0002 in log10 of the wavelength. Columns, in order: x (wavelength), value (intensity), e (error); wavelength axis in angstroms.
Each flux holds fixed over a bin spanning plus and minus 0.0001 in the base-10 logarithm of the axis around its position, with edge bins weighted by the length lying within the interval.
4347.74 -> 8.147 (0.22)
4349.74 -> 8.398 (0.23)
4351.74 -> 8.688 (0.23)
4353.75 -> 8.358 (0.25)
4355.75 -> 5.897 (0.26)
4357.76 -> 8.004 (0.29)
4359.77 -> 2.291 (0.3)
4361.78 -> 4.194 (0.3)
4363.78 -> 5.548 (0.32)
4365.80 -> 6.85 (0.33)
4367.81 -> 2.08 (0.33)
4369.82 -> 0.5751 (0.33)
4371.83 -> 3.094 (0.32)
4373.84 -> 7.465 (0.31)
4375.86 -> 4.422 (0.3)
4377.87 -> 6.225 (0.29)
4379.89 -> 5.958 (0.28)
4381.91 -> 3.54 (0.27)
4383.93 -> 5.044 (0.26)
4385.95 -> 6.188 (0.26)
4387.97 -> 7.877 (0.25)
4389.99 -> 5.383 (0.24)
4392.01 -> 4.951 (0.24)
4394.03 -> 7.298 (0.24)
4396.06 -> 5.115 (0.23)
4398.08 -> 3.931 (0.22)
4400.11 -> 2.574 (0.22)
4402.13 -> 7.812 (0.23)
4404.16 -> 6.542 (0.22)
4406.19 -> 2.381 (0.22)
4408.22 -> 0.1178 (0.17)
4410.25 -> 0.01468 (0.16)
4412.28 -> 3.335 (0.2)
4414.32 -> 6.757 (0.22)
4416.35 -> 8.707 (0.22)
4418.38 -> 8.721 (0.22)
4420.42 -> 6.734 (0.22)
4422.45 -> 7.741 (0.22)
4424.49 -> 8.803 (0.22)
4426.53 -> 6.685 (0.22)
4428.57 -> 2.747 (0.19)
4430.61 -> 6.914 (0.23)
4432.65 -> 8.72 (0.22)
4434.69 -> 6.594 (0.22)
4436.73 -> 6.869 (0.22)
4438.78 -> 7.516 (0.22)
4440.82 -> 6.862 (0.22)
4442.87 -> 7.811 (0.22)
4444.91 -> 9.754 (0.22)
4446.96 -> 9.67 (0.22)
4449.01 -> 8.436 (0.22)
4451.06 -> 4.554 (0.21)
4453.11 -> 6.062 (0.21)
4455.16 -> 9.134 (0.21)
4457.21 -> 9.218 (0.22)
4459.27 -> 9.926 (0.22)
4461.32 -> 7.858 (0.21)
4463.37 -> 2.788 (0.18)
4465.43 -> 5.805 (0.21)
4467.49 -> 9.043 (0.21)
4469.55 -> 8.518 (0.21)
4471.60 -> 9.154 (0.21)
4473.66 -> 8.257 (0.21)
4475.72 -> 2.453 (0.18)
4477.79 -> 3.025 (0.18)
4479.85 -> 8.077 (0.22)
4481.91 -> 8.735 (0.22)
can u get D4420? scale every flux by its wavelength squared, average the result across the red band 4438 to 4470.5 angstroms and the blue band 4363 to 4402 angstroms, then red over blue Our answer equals 1.6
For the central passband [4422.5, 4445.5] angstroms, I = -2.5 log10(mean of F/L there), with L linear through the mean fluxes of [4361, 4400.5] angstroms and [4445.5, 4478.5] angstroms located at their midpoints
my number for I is -0.121 mag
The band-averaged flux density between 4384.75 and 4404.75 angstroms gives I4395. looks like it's 5.74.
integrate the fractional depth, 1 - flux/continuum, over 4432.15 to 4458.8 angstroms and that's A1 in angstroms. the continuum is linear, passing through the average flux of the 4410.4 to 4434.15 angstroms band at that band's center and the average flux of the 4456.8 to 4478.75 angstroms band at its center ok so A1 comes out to -4.2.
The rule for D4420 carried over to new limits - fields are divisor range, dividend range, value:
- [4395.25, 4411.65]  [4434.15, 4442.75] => 2.03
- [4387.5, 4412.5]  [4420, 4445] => 1.66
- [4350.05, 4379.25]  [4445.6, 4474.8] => 1.51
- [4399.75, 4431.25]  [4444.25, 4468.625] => 1.43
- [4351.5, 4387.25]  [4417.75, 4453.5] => 1.45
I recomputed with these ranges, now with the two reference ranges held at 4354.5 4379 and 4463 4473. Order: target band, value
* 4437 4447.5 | -0.21 mag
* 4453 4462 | -0.22 mag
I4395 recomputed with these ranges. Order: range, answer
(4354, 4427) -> 5.27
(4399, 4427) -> 5.47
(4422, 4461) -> 7.58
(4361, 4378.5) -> 4.46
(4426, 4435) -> 6.29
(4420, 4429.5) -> 6.57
